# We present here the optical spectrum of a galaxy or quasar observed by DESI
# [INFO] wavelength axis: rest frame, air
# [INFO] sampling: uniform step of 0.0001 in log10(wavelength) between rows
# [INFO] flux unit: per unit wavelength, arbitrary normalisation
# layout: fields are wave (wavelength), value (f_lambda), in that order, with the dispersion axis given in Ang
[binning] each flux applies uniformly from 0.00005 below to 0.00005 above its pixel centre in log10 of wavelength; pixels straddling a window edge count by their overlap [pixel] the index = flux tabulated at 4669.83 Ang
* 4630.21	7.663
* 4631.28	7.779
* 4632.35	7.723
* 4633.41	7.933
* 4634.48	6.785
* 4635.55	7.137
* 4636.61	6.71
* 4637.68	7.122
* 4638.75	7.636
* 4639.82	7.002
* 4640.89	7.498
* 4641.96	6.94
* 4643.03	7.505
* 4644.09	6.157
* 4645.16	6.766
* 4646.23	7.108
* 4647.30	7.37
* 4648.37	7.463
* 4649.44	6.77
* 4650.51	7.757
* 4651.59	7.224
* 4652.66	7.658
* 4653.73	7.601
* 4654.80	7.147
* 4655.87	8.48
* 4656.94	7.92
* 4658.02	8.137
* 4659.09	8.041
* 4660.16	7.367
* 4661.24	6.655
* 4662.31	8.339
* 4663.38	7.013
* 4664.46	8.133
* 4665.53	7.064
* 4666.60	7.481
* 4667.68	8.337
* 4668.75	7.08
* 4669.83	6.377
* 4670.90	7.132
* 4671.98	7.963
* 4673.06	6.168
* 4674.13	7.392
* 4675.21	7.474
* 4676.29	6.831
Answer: 6.377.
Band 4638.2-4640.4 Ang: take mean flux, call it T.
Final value 7.3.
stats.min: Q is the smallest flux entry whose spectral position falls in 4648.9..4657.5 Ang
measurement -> 6.77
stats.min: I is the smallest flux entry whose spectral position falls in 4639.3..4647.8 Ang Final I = 6.157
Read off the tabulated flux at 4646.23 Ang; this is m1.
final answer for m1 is 7.108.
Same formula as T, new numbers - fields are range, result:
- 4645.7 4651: 7.29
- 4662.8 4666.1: 7.43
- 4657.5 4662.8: 7.7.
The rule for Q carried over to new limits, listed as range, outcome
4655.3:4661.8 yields 6.655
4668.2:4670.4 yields 6.377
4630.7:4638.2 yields 6.71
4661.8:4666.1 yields 7.013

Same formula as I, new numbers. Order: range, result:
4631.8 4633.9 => 7.723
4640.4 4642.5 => 6.94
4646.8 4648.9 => 7.37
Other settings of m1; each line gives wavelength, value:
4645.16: 6.766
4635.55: 7.137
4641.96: 6.94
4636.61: 6.71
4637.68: 7.122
